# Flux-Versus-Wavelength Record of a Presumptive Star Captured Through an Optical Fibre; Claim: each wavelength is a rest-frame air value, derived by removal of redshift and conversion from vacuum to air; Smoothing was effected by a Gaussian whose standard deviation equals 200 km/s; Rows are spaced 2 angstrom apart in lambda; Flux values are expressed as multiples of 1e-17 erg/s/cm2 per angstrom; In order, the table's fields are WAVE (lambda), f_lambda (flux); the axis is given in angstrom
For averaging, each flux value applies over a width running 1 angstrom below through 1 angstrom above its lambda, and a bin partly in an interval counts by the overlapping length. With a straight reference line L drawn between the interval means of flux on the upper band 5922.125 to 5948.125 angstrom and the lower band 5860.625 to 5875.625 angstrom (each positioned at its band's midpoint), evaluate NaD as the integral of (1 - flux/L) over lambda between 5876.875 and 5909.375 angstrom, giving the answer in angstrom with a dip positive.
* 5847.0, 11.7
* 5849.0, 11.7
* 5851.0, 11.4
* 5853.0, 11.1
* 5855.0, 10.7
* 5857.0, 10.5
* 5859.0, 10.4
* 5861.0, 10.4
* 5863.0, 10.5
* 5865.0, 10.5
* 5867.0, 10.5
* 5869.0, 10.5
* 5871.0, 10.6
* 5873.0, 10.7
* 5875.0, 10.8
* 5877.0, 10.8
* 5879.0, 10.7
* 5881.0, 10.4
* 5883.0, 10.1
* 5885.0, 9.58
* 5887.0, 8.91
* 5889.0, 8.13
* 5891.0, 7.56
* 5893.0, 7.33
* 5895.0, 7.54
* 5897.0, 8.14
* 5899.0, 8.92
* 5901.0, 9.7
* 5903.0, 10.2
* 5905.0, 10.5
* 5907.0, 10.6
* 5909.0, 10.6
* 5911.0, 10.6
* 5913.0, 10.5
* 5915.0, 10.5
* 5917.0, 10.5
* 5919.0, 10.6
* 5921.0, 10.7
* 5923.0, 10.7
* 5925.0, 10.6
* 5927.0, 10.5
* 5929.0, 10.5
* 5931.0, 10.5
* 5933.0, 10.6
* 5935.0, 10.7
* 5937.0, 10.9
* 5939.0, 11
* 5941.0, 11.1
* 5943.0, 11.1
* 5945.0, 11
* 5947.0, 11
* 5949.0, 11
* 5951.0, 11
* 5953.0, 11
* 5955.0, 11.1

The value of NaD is 4.0 angstrom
